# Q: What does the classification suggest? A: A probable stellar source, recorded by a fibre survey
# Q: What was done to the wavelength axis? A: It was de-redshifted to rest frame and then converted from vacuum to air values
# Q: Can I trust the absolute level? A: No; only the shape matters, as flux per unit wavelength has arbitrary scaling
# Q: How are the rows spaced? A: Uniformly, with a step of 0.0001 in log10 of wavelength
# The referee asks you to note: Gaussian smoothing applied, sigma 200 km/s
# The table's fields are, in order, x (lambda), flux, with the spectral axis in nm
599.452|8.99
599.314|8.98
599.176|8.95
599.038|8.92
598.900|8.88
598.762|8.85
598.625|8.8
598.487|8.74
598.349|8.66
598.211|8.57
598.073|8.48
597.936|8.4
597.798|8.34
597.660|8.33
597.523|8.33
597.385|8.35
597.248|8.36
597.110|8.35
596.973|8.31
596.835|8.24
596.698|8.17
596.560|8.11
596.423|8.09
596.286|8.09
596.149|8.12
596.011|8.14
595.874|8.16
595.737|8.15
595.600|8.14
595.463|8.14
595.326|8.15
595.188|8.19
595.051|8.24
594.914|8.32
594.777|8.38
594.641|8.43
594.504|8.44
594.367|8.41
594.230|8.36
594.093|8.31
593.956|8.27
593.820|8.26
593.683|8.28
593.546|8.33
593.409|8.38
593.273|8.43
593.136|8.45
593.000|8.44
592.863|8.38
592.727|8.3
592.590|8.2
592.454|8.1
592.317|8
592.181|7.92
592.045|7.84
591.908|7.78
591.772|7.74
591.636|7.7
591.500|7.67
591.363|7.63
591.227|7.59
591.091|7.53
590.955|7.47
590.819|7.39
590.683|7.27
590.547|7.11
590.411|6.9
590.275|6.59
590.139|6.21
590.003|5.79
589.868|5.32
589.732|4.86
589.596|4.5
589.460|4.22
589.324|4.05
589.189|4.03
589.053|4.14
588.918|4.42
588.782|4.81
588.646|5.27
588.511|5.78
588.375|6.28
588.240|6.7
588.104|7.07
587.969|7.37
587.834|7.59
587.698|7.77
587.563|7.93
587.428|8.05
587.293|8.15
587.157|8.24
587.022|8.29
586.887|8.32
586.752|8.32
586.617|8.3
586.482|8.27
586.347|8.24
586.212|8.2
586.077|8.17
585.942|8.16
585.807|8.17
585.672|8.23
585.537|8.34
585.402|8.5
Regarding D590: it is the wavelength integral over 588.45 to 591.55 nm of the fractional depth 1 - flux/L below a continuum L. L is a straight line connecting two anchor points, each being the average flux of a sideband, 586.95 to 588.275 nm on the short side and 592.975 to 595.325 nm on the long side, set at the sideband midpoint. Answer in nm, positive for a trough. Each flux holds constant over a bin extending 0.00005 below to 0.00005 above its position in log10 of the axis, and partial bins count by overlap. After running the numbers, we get 0.795 nm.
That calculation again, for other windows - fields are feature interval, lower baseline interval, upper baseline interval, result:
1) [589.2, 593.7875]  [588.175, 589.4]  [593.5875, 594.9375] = -0.323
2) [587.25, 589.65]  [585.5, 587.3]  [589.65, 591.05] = 0.456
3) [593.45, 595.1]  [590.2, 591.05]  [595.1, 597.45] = -0.111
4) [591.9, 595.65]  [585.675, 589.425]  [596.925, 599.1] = -0.152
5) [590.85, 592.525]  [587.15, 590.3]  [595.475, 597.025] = -0.219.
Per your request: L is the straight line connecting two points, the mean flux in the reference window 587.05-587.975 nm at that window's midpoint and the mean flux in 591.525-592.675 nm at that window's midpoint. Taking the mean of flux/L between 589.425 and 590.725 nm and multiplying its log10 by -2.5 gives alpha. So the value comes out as 0.32 mag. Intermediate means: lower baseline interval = 7.92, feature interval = 5.89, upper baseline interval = 7.91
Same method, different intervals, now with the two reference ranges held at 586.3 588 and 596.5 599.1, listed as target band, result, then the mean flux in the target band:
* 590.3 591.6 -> 0.118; 7.38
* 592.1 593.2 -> 0.009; 8.22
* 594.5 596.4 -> 0.024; 8.21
